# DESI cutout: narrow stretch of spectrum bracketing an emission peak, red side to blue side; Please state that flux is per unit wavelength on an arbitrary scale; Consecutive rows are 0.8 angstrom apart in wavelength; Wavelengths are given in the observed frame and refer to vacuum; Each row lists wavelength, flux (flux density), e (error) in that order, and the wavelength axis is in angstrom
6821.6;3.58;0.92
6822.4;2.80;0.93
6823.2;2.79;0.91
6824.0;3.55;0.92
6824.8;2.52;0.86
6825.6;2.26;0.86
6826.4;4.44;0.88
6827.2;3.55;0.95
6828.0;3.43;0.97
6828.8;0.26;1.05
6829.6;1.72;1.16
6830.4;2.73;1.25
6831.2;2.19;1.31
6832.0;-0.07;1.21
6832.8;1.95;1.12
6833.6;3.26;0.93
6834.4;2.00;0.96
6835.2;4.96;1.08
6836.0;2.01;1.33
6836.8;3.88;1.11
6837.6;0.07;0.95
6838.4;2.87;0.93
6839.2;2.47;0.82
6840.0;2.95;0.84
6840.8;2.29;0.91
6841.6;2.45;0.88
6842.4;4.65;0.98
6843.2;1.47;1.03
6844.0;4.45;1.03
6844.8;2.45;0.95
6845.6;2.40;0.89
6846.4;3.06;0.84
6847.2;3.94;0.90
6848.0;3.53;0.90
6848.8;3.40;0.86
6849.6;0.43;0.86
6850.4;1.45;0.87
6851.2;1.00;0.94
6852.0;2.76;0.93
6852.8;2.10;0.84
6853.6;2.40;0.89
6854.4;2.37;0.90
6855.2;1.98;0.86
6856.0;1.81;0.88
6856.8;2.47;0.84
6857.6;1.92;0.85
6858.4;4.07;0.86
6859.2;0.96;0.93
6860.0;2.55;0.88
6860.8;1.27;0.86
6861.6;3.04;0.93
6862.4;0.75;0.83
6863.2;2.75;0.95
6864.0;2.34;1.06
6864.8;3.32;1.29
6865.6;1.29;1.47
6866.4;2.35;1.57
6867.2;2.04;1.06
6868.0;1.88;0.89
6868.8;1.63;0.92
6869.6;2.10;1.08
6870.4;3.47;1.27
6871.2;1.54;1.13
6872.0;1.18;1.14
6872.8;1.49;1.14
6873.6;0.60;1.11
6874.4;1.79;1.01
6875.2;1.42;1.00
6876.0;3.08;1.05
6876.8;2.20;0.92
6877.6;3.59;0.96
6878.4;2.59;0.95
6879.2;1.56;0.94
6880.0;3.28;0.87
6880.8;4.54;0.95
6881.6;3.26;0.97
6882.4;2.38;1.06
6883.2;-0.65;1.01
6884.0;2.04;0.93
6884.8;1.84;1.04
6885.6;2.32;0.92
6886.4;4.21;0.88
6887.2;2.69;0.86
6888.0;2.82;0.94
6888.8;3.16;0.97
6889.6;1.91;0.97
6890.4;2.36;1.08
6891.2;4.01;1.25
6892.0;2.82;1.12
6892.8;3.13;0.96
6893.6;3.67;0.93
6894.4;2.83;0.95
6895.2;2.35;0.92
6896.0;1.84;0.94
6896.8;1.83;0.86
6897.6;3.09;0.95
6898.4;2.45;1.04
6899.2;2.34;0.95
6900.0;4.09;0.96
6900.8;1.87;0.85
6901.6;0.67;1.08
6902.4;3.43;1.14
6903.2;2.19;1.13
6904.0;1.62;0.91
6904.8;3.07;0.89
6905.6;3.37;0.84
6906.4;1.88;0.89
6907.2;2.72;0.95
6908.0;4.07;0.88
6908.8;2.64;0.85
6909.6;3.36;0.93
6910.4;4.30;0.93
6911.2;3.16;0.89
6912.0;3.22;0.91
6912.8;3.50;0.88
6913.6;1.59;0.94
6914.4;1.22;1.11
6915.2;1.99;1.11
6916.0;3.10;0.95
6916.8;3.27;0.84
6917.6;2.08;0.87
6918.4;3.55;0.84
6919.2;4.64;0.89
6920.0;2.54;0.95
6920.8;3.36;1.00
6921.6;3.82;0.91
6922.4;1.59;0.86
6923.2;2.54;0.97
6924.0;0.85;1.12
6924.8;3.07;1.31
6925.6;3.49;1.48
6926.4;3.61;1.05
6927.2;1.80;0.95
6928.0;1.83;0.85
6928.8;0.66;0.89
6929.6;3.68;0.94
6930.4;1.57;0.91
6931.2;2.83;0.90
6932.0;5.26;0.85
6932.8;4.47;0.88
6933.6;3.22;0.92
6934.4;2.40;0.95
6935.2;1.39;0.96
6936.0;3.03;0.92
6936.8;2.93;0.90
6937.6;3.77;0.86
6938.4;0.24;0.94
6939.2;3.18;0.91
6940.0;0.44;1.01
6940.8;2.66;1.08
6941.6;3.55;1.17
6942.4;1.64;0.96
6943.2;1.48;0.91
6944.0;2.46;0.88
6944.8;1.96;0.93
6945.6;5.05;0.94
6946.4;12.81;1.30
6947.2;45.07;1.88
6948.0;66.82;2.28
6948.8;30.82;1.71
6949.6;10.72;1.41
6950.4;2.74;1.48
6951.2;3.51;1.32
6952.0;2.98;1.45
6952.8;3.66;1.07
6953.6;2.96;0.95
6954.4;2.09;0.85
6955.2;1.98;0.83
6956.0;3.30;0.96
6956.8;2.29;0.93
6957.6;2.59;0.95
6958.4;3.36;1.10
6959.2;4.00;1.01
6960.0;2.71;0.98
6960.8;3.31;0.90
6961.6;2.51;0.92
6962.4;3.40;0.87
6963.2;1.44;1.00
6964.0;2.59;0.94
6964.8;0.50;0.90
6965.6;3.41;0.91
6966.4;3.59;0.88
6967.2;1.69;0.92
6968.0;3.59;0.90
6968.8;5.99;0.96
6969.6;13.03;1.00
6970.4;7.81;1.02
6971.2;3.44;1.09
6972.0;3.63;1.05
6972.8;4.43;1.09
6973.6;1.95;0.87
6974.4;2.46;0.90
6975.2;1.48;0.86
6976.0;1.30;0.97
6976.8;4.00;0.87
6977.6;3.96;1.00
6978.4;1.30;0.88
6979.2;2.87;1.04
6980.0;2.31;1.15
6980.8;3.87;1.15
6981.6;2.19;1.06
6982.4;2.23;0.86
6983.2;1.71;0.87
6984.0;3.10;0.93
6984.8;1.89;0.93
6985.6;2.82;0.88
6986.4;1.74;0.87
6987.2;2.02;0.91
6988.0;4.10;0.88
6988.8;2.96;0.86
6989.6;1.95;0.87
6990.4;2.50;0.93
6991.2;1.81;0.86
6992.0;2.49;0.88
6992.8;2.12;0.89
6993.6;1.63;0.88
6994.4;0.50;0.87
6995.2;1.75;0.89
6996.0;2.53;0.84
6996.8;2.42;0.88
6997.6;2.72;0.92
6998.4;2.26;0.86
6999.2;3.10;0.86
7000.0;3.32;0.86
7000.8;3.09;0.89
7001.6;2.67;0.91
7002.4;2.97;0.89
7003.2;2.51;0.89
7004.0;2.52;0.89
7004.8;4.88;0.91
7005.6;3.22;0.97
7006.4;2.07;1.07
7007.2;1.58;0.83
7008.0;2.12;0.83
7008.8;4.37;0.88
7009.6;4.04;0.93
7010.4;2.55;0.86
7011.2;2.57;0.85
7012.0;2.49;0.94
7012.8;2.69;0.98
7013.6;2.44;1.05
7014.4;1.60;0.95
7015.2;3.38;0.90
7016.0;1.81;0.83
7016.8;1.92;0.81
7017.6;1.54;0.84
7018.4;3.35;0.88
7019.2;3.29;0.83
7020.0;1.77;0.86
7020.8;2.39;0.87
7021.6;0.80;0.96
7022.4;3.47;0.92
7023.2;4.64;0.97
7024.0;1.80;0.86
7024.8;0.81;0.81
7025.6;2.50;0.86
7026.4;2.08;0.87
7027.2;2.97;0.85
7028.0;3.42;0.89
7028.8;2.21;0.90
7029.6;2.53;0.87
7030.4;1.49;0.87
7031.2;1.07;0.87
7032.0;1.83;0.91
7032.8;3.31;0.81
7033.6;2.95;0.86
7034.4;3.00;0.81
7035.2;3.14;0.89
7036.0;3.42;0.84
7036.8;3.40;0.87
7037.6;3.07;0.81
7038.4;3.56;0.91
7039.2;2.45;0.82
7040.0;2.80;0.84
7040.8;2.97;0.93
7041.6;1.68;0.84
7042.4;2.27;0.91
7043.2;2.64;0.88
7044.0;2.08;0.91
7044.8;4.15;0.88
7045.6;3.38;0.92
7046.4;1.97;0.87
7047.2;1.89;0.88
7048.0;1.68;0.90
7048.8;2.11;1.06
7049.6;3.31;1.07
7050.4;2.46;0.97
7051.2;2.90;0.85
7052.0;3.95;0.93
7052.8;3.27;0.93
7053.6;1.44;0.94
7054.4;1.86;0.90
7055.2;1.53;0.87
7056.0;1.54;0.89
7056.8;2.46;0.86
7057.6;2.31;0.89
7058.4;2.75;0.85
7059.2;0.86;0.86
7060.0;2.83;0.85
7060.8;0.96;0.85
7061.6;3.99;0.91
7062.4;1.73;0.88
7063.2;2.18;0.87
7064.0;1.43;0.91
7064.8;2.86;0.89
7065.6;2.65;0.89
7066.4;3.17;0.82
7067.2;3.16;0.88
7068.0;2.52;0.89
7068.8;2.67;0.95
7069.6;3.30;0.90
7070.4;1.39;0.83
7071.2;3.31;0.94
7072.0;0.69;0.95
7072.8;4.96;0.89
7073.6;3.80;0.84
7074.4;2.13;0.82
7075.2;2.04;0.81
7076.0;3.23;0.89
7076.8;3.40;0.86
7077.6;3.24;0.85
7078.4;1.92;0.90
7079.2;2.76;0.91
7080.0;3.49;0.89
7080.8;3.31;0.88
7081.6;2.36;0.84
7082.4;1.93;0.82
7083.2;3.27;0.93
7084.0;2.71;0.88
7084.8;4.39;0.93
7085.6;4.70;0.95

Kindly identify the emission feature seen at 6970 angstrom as [N II]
